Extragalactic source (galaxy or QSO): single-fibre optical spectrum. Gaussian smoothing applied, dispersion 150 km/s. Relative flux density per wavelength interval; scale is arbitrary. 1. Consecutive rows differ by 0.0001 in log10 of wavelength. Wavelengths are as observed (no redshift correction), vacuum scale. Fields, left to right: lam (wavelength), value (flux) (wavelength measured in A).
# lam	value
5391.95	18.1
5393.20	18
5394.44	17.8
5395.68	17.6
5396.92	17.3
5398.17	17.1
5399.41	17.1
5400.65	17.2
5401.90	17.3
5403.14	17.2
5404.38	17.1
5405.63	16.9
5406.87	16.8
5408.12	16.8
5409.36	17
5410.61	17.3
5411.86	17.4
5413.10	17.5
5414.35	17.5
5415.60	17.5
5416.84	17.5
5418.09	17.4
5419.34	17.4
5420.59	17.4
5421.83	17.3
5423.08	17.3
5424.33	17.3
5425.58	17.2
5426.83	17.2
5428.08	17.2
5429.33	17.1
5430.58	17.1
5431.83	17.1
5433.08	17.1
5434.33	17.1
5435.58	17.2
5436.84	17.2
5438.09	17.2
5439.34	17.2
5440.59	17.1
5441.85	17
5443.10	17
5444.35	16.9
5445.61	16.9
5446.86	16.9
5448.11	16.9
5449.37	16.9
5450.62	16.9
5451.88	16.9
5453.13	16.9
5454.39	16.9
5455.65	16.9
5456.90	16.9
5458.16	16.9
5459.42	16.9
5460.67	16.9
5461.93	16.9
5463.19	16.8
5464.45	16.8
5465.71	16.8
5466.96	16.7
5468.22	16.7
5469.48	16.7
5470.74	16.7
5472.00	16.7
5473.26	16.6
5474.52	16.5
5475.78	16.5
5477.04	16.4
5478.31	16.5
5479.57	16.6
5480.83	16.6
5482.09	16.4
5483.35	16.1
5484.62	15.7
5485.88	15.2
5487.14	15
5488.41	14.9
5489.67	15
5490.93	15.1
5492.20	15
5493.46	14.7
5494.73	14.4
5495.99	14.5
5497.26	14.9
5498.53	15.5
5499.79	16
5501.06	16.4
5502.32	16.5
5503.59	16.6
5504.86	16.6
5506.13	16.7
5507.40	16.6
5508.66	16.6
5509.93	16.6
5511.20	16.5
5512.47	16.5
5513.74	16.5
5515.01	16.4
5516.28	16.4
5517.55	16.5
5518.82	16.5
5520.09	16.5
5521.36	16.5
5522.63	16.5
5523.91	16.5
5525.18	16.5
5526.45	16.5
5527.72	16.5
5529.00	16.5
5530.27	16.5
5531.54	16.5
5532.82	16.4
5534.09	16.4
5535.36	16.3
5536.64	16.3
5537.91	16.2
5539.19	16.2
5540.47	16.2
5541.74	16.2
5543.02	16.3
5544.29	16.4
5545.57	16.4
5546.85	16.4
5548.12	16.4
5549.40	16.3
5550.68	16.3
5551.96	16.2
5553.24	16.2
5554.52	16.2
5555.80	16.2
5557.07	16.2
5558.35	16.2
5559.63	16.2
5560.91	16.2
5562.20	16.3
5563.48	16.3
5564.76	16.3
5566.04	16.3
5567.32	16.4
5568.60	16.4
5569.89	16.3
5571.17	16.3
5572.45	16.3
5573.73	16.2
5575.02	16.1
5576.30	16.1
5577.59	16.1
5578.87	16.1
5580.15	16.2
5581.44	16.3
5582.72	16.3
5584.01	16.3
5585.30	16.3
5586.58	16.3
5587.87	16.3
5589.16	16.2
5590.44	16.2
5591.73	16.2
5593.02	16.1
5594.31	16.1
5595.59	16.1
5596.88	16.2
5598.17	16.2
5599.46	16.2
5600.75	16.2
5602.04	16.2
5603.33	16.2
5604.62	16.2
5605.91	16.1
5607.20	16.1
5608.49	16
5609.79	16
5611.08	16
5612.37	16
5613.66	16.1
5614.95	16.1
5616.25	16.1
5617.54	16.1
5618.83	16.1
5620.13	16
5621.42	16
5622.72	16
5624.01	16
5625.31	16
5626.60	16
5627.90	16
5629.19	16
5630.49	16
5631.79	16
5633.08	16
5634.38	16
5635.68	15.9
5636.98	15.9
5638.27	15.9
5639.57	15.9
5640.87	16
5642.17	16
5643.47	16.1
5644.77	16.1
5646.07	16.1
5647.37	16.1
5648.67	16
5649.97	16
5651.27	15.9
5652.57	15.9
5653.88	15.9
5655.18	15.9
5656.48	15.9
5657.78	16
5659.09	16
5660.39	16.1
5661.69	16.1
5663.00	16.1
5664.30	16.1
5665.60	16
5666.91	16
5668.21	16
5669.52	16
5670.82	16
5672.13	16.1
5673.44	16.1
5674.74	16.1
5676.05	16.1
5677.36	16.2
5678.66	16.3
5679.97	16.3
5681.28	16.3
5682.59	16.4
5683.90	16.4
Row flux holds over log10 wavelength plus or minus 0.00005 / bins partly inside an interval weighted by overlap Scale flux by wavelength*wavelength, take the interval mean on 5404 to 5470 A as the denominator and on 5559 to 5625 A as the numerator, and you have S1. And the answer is 1.00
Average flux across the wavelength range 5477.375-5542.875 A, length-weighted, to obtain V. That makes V 16.1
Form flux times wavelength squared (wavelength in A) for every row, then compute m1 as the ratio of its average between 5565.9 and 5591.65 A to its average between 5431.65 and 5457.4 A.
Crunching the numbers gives 1.00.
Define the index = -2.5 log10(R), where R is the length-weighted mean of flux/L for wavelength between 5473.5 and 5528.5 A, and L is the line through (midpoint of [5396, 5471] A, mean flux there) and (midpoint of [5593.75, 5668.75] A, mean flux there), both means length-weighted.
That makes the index 0.04 mag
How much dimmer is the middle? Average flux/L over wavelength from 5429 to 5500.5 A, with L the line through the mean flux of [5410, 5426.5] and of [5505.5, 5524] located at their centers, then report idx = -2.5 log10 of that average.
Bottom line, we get 0.035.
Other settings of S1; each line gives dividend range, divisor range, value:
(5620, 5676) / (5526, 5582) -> 1.02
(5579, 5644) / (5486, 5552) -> 1.03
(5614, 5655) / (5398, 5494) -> 1.02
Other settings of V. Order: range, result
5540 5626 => 16.2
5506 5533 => 16.5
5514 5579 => 16.3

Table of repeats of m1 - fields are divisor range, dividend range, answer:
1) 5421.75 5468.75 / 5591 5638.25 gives 1.00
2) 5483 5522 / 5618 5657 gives 1.06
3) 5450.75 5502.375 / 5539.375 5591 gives 1.04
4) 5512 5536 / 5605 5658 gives 1.01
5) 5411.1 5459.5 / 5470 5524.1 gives 0.96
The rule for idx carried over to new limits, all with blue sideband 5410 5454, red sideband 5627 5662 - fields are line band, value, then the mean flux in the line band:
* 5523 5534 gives 0.01 mag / 16.5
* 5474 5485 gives 0.03 mag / 16.4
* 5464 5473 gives 0.02 mag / 16.7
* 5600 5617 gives 0.01 mag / 16.1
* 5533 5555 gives 0.02 mag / 16.3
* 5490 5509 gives 0.07 mag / 15.7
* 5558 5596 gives 0.01 mag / 16.2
